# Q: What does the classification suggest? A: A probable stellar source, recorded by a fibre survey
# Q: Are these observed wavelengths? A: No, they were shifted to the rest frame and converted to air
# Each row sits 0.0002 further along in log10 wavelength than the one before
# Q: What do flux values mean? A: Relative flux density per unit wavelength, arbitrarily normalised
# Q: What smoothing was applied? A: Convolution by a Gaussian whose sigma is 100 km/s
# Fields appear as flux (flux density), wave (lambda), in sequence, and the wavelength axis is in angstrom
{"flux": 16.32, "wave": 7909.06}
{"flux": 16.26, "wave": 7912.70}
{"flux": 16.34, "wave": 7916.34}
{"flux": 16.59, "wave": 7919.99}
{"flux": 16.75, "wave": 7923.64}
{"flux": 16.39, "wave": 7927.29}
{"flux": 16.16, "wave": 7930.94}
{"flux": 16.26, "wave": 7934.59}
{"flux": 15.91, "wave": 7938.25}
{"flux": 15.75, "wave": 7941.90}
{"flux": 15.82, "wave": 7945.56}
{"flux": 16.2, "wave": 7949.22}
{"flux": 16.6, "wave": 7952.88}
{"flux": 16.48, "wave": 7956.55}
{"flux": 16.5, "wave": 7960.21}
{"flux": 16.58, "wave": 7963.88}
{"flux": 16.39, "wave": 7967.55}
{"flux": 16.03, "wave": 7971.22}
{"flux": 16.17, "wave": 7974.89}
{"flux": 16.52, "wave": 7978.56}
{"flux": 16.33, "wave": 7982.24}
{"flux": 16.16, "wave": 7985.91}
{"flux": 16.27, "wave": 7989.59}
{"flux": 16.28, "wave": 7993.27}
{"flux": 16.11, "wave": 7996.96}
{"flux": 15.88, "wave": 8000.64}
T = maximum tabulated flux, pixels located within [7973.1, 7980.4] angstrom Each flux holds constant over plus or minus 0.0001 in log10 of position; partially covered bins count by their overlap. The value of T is 16.52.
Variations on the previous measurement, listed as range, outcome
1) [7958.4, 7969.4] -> 16.58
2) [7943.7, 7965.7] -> 16.6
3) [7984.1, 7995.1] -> 16.28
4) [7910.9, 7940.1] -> 16.75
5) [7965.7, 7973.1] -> 16.39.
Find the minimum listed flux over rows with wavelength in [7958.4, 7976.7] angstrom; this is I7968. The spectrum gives 16.03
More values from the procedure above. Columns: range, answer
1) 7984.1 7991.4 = 16.16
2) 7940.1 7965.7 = 15.75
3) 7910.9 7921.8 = 16.26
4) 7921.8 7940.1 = 15.91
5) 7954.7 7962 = 16.48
